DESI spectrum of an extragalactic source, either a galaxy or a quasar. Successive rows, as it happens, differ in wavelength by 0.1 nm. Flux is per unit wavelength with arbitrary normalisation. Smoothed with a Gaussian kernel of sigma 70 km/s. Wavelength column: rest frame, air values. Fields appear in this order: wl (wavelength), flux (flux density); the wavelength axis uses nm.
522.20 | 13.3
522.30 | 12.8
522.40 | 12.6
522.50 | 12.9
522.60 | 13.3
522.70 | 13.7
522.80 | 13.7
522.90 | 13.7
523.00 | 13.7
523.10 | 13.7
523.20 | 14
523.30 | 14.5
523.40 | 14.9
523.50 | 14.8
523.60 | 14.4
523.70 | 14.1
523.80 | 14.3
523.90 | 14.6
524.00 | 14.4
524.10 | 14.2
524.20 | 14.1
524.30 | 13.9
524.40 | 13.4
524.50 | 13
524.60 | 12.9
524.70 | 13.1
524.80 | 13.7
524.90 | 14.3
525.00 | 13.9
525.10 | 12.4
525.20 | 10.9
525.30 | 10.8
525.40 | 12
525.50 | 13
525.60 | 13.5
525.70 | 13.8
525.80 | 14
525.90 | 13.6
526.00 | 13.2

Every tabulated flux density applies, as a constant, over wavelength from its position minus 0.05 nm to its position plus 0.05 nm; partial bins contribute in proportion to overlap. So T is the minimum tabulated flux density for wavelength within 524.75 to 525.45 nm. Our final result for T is 10.8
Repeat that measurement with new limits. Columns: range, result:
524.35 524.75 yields 12.9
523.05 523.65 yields 13.7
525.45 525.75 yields 13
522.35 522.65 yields 12.6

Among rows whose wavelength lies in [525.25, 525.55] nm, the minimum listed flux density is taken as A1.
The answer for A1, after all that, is 10.8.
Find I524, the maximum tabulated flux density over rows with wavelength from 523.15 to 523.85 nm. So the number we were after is 14.9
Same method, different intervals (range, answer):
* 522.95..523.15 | 13.7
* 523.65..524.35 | 14.6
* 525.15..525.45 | 12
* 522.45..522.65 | 13.3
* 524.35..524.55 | 13.4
